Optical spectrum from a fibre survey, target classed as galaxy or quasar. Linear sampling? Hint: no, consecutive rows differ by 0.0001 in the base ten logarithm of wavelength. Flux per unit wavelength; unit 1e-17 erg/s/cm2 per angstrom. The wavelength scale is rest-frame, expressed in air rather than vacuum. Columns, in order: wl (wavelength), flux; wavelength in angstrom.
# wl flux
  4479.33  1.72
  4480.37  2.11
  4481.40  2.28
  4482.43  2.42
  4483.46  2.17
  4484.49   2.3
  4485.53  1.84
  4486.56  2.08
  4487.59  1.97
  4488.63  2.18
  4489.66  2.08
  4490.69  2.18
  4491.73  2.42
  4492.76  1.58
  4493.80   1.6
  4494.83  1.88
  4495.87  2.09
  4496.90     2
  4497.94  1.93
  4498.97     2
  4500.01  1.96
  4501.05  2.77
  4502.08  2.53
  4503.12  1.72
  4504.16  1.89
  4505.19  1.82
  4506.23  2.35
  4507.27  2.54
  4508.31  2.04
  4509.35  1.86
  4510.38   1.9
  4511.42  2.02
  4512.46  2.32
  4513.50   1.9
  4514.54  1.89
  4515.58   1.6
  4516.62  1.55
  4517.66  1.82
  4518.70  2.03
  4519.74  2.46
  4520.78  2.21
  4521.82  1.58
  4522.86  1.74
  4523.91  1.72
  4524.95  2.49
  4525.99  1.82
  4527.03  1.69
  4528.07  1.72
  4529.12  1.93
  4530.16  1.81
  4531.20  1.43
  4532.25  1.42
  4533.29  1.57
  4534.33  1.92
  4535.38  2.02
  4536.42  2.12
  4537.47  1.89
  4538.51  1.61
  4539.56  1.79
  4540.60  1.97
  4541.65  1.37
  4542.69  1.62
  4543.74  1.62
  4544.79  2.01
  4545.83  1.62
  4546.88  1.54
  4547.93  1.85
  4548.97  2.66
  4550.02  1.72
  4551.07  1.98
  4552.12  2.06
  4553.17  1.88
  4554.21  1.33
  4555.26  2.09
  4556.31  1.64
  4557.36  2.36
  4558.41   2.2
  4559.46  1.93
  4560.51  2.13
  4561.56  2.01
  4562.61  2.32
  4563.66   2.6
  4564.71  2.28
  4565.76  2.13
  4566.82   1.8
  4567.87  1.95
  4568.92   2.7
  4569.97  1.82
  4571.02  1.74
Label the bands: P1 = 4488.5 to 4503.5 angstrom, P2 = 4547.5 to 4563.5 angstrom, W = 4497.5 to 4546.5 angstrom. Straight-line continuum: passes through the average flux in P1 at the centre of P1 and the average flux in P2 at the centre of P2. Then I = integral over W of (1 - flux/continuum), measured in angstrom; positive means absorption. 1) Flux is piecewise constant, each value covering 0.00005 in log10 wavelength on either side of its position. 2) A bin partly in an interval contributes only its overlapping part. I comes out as 3.4 angstrom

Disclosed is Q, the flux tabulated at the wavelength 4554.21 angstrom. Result 1.33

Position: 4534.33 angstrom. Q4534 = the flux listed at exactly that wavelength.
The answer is 1.92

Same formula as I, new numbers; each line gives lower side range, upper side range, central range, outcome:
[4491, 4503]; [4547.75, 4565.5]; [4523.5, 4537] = 1.6 angstrom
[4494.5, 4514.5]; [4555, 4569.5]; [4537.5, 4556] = 2.8 angstrom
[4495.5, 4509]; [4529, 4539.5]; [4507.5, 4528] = 0.2 angstrom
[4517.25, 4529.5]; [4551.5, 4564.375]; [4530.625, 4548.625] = 2.3 angstrom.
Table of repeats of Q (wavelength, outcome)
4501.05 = 2.77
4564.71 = 2.28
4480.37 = 2.11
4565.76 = 2.13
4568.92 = 2.7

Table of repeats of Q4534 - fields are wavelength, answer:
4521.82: 1.58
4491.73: 2.42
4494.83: 1.88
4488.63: 2.18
